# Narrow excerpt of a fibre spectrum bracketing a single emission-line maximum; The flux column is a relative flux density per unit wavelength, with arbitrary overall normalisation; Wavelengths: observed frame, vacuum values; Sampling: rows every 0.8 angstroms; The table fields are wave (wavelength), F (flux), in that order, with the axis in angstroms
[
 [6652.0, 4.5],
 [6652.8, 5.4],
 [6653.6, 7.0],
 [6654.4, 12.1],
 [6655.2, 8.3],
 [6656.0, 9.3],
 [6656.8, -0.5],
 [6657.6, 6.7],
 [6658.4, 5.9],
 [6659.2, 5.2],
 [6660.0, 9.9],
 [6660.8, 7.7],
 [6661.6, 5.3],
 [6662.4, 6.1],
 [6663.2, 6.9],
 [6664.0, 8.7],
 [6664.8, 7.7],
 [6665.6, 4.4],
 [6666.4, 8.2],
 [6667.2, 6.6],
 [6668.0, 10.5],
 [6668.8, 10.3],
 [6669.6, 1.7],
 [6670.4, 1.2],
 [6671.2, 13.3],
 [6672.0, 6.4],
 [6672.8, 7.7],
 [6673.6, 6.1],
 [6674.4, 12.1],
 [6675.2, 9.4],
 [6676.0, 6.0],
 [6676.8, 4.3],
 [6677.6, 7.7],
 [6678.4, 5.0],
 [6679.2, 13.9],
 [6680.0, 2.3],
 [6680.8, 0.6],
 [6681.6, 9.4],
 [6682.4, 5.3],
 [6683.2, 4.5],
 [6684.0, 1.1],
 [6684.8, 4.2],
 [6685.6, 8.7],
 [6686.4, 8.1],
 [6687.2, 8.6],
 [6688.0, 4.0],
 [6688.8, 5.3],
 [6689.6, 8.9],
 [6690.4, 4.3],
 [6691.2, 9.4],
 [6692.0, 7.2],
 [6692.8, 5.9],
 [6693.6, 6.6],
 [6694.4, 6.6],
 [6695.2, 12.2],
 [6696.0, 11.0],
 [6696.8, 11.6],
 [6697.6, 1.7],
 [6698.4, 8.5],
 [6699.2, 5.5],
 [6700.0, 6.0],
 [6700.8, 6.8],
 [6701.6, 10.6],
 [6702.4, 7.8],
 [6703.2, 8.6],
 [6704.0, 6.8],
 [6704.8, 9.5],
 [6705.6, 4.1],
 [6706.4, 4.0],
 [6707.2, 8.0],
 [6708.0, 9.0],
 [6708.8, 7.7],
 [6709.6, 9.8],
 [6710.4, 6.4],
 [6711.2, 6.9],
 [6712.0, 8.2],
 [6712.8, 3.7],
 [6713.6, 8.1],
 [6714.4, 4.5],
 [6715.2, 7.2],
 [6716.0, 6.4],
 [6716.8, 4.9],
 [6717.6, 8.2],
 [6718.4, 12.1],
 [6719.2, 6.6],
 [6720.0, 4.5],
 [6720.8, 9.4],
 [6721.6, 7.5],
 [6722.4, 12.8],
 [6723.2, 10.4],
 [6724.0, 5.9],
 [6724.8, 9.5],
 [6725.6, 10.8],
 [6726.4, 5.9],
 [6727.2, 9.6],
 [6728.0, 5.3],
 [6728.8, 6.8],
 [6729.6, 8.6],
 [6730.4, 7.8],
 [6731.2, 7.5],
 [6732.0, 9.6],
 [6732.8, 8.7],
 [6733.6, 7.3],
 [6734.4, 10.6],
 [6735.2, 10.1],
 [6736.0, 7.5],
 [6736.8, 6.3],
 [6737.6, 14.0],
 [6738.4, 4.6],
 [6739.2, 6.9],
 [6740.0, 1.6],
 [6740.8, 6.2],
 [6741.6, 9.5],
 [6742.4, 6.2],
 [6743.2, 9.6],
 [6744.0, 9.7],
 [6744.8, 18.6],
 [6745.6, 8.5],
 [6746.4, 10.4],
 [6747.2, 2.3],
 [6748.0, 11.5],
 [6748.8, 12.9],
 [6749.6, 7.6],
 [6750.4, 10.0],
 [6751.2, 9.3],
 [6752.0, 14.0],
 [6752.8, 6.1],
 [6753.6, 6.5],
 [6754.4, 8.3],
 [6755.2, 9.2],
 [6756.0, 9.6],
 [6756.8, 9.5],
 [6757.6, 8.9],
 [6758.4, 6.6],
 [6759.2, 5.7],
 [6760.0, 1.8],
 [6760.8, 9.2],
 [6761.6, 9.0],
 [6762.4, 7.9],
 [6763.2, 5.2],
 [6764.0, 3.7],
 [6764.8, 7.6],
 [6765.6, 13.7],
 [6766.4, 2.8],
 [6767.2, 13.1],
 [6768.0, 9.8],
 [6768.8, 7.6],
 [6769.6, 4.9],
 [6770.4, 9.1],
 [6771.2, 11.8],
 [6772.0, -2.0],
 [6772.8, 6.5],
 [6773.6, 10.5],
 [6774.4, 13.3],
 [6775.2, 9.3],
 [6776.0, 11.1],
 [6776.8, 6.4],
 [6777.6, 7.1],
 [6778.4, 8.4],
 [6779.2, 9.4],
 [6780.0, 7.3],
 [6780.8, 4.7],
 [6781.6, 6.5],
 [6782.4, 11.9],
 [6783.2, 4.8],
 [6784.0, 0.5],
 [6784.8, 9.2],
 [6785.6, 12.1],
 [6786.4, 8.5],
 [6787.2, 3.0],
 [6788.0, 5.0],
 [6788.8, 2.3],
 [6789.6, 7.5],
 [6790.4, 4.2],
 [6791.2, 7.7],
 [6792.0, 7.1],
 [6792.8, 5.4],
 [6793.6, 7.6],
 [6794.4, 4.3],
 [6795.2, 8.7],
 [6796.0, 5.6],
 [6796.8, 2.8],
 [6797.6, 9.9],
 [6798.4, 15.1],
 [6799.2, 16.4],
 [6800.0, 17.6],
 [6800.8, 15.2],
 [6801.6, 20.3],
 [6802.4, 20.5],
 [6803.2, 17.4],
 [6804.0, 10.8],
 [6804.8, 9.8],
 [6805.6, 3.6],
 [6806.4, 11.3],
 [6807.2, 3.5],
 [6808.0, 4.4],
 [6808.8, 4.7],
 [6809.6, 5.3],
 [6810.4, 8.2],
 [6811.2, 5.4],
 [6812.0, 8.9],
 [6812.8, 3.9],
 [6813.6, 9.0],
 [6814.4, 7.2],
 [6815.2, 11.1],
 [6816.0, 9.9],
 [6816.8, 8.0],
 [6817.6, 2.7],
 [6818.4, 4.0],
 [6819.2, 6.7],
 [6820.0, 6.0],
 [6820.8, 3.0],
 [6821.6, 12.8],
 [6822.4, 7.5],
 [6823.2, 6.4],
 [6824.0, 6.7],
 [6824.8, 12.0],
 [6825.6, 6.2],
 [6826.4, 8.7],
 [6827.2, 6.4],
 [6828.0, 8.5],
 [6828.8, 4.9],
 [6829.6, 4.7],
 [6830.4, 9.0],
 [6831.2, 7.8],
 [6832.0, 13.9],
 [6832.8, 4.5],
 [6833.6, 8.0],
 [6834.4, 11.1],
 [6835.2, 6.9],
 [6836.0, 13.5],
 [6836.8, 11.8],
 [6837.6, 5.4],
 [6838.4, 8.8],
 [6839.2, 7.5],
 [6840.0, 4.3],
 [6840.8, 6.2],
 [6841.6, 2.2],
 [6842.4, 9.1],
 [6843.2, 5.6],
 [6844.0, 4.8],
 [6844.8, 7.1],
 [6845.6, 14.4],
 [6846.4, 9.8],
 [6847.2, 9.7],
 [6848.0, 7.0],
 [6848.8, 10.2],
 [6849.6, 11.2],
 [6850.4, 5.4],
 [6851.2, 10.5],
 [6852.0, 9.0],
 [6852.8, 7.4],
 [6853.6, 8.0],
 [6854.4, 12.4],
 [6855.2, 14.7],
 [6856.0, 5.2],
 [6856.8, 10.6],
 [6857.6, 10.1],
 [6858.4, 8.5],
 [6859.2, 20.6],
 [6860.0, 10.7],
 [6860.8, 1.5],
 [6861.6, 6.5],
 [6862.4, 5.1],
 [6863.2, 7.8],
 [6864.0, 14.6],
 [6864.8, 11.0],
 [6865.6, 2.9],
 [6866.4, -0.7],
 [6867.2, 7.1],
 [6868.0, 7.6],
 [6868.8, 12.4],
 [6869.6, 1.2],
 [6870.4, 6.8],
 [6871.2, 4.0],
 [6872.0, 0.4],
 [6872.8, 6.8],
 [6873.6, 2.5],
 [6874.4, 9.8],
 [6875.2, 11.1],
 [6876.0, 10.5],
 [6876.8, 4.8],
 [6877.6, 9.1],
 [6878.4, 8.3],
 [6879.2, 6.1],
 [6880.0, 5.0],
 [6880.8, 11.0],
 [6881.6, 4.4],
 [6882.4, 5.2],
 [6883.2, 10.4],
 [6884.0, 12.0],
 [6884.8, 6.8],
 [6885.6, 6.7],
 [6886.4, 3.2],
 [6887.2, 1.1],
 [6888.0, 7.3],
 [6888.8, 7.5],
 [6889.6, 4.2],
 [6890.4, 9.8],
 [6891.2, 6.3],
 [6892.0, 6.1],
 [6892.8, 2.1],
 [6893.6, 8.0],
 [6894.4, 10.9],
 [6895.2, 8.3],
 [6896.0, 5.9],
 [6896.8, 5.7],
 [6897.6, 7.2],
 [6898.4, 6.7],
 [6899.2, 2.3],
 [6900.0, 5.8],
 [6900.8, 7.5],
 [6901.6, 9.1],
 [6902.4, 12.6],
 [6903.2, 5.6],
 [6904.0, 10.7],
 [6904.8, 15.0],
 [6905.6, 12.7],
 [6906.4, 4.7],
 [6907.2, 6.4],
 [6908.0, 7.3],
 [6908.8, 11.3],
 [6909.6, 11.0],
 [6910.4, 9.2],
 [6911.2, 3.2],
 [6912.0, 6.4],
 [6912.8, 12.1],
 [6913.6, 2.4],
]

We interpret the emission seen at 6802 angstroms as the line H-beta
